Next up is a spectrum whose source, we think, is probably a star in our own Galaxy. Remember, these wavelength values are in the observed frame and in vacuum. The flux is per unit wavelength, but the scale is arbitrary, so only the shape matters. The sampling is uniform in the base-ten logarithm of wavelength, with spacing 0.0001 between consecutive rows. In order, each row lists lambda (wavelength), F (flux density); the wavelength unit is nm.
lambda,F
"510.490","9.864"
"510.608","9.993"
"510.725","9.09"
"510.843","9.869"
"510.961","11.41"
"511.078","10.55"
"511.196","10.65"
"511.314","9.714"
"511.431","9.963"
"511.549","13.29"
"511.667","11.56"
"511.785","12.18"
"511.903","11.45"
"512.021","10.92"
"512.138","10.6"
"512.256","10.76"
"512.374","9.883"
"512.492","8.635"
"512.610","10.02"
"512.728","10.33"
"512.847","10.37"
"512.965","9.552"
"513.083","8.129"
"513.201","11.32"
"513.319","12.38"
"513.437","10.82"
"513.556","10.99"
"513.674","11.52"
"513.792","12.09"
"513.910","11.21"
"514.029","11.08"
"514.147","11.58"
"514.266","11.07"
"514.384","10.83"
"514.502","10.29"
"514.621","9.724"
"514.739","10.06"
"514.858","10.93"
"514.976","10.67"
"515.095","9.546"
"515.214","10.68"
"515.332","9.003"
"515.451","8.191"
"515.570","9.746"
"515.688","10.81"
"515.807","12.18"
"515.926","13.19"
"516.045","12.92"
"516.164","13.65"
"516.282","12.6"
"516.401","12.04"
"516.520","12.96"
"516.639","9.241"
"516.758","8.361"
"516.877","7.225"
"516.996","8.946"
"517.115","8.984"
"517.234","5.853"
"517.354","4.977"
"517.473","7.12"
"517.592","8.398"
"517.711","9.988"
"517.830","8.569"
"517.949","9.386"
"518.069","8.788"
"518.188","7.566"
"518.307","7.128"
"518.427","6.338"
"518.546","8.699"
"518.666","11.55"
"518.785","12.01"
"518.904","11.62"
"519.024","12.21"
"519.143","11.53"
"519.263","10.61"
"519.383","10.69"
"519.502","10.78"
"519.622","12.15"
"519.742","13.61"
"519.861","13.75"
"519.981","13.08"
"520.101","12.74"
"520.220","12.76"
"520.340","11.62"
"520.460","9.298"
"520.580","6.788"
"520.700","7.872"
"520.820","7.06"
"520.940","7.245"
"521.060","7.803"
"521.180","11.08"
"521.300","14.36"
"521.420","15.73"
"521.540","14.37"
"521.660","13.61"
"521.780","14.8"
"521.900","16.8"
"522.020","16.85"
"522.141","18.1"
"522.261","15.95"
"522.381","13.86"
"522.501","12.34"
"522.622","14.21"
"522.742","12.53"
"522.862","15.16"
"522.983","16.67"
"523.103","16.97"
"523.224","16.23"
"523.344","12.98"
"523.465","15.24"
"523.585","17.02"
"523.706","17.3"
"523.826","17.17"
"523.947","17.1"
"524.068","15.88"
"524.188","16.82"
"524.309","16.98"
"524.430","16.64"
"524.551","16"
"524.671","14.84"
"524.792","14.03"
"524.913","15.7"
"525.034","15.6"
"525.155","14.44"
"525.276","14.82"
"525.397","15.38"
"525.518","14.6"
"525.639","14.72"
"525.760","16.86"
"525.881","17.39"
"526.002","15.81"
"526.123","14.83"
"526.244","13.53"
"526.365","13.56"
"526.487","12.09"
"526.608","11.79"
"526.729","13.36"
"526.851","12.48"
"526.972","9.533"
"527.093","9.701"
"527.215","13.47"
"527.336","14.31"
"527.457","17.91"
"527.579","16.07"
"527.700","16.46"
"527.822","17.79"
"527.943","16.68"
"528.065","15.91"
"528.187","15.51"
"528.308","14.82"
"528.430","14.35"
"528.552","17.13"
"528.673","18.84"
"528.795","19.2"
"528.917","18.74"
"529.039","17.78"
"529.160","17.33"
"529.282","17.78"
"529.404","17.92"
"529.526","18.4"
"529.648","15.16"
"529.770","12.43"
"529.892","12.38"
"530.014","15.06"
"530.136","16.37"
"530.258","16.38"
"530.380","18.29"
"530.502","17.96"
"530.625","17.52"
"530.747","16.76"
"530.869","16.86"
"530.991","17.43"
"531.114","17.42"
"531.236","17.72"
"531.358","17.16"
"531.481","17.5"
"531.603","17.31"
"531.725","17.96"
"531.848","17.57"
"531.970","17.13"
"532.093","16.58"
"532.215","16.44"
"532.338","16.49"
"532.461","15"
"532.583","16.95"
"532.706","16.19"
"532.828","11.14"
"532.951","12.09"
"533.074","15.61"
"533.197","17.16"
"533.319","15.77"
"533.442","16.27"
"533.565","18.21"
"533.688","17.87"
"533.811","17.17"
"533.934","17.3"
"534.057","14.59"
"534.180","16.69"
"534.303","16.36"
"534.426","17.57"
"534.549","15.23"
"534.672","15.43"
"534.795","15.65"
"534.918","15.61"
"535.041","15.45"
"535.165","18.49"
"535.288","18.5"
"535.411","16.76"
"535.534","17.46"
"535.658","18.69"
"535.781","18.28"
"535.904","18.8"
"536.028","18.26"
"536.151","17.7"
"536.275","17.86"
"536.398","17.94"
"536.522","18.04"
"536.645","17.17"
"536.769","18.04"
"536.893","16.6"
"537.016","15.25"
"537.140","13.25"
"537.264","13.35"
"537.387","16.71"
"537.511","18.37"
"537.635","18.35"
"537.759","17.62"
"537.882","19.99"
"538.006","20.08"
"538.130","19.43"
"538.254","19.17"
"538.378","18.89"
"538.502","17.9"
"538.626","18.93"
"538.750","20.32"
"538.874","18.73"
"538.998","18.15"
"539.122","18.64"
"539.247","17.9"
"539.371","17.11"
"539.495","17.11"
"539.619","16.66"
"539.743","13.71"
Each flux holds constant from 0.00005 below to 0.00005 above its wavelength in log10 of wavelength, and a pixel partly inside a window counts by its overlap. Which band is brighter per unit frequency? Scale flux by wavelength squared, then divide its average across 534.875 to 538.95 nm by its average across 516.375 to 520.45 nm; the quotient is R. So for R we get 1.90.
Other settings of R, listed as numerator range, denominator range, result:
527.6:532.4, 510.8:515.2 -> 1.68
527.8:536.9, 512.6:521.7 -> 1.70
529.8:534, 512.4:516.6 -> 1.62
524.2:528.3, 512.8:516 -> 1.45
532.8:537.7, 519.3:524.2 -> 1.30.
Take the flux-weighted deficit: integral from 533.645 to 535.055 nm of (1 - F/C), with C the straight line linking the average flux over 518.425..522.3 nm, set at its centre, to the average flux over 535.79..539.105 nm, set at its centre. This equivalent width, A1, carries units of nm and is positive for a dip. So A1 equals 0.05 nm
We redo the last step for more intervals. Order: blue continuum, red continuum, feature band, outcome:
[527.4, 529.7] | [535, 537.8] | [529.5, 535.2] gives 0.276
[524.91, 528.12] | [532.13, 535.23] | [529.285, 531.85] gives -0.221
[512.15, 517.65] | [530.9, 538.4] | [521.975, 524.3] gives -0.478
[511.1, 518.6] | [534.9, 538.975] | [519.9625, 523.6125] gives -0.192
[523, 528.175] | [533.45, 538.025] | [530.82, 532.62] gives -0.077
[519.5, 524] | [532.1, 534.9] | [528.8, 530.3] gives -0.126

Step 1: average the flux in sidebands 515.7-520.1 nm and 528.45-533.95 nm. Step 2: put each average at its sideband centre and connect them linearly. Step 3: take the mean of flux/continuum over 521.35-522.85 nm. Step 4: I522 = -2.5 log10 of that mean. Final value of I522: -0.21 mag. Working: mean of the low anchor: 10.3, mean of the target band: 14.9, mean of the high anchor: 16.7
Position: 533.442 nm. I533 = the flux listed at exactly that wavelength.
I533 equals 16.27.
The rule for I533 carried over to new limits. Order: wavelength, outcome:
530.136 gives 16.37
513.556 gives 10.99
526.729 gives 13.36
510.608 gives 9.993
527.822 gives 17.79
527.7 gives 16.46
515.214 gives 10.68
